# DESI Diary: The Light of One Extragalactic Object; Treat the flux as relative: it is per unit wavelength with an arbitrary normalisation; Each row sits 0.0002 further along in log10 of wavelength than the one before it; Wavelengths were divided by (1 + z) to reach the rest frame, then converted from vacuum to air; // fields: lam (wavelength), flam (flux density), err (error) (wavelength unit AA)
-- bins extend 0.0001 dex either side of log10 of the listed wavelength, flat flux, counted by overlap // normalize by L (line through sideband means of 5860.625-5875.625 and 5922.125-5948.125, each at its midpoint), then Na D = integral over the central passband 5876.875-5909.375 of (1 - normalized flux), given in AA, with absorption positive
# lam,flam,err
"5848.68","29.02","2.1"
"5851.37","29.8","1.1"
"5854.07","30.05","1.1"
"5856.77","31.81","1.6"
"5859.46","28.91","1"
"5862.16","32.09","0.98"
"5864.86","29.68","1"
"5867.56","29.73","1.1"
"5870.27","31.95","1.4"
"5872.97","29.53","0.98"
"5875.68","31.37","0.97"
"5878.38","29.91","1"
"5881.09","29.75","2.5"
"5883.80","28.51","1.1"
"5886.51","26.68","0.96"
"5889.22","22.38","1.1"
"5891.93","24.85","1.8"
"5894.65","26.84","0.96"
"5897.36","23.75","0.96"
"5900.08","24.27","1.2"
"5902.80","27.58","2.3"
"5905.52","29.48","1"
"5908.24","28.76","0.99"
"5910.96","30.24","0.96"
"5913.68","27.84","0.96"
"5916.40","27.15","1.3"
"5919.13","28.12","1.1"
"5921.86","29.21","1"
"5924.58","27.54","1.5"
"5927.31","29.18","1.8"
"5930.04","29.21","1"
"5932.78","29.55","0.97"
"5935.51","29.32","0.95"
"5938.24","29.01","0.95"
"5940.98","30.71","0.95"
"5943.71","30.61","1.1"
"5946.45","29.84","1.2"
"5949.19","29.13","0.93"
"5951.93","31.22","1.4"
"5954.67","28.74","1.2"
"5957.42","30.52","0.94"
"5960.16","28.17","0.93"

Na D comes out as 3.53 AA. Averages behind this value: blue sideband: 30.6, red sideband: 29.4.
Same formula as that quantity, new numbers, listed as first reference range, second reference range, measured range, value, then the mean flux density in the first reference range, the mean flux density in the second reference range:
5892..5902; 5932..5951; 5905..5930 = -1.3 AA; 25.1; 29.8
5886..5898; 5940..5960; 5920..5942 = -0.7 AA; 24.9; 30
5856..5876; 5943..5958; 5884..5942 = 4.8 AA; 30.6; 29.9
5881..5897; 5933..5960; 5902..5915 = -0.7 AA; 26.1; 29.8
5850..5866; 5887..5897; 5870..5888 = -1.7 AA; 30.4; 24.8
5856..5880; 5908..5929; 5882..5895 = 1.7 AA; 30.5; 28.5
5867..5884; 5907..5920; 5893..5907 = 1.3 AA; 30.2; 28.4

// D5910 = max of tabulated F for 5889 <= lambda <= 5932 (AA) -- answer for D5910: 30.24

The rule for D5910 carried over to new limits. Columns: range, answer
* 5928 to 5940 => 29.55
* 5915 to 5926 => 29.21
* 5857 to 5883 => 32.09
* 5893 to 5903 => 27.58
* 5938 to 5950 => 30.71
